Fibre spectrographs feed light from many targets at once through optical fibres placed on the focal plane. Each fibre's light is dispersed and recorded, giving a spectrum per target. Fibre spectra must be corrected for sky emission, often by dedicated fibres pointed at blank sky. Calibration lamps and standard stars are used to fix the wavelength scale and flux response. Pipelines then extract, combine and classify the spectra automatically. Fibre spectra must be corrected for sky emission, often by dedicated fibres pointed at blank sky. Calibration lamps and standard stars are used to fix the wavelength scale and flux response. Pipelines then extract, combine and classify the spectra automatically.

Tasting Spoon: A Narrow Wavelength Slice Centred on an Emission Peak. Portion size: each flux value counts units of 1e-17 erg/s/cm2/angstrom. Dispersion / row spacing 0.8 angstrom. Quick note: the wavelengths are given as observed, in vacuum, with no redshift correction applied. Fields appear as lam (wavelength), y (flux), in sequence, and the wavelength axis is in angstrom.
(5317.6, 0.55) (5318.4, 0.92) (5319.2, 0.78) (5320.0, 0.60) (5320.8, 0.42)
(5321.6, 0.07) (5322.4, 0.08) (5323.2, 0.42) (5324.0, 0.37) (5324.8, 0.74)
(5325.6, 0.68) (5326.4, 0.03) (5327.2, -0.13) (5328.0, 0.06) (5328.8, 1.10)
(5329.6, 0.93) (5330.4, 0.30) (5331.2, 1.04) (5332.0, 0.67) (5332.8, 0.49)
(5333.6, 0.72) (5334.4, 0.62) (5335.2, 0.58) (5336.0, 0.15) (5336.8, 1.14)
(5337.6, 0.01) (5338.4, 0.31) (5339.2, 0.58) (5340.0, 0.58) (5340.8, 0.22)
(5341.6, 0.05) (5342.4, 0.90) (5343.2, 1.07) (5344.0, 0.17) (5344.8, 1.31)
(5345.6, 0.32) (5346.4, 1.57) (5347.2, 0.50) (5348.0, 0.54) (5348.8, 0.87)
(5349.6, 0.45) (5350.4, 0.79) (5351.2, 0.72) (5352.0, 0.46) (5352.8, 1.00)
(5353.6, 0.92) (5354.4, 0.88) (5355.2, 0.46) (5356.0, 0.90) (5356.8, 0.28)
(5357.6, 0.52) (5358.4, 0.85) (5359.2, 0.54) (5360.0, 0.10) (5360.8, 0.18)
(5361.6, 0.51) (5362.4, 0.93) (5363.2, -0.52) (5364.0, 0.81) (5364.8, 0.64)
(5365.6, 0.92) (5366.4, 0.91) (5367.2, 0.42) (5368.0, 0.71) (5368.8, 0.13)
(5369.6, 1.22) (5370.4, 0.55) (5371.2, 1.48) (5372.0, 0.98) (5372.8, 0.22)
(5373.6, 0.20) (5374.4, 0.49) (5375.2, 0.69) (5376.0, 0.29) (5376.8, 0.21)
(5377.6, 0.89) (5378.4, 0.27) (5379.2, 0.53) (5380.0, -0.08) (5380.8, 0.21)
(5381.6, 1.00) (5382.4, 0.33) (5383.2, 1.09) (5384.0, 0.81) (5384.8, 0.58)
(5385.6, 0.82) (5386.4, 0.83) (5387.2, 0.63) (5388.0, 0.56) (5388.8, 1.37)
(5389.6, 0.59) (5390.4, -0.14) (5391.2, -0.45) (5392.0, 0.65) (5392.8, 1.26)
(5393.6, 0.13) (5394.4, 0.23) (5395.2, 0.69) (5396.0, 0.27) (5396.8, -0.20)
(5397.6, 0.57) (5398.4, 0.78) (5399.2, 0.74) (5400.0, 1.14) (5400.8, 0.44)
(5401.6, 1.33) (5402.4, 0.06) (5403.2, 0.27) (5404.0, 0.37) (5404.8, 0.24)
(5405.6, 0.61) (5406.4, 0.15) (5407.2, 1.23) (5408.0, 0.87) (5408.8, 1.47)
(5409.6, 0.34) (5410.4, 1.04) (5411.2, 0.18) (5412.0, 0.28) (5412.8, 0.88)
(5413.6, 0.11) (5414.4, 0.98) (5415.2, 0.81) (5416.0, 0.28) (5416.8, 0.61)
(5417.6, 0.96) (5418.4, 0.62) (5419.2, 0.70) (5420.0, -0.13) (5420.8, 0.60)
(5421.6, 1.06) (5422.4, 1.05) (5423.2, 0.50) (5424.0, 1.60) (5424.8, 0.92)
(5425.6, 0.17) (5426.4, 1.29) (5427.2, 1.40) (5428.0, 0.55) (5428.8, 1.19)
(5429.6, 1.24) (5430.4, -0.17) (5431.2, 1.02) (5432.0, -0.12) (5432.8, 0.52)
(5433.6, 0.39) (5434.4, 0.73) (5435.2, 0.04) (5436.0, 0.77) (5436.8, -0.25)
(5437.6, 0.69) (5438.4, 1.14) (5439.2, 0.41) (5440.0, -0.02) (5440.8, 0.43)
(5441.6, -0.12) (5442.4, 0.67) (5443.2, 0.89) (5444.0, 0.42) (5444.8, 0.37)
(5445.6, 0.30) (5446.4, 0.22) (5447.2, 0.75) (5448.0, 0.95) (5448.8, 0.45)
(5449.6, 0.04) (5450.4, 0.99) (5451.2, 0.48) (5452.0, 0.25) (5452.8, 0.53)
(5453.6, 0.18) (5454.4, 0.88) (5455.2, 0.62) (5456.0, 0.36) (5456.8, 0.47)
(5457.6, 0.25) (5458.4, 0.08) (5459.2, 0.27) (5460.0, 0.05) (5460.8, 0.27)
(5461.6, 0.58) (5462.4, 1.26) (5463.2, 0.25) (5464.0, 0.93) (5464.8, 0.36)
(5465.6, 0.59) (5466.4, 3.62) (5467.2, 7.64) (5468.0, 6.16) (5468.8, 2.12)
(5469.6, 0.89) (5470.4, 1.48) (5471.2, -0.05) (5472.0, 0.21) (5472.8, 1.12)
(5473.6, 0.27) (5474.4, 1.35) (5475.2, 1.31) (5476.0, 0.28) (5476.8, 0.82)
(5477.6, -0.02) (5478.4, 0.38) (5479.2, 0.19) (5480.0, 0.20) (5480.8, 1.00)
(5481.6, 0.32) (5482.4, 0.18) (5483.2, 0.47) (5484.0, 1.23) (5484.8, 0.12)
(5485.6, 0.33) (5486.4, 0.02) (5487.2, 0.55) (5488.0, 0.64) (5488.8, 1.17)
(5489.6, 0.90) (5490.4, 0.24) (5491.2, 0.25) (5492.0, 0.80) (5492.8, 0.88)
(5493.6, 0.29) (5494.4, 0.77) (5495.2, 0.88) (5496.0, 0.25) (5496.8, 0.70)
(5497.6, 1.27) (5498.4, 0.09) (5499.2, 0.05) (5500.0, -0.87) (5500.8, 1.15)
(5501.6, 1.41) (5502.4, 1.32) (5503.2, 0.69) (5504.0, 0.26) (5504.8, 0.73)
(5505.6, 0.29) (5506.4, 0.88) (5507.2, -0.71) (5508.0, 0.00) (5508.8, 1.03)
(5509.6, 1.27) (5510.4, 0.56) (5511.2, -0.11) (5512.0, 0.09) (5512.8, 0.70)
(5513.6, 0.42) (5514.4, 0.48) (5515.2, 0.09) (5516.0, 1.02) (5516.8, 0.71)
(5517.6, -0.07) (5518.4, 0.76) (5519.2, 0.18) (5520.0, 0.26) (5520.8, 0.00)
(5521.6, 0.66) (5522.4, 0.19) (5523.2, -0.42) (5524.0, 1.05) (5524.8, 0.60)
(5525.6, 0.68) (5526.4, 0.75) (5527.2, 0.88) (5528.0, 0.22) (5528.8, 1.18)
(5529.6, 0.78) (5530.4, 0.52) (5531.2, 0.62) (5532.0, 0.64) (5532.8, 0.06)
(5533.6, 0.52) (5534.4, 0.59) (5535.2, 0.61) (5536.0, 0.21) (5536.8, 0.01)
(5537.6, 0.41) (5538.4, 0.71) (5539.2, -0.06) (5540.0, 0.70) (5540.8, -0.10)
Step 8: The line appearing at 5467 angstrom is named H-beta 4861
